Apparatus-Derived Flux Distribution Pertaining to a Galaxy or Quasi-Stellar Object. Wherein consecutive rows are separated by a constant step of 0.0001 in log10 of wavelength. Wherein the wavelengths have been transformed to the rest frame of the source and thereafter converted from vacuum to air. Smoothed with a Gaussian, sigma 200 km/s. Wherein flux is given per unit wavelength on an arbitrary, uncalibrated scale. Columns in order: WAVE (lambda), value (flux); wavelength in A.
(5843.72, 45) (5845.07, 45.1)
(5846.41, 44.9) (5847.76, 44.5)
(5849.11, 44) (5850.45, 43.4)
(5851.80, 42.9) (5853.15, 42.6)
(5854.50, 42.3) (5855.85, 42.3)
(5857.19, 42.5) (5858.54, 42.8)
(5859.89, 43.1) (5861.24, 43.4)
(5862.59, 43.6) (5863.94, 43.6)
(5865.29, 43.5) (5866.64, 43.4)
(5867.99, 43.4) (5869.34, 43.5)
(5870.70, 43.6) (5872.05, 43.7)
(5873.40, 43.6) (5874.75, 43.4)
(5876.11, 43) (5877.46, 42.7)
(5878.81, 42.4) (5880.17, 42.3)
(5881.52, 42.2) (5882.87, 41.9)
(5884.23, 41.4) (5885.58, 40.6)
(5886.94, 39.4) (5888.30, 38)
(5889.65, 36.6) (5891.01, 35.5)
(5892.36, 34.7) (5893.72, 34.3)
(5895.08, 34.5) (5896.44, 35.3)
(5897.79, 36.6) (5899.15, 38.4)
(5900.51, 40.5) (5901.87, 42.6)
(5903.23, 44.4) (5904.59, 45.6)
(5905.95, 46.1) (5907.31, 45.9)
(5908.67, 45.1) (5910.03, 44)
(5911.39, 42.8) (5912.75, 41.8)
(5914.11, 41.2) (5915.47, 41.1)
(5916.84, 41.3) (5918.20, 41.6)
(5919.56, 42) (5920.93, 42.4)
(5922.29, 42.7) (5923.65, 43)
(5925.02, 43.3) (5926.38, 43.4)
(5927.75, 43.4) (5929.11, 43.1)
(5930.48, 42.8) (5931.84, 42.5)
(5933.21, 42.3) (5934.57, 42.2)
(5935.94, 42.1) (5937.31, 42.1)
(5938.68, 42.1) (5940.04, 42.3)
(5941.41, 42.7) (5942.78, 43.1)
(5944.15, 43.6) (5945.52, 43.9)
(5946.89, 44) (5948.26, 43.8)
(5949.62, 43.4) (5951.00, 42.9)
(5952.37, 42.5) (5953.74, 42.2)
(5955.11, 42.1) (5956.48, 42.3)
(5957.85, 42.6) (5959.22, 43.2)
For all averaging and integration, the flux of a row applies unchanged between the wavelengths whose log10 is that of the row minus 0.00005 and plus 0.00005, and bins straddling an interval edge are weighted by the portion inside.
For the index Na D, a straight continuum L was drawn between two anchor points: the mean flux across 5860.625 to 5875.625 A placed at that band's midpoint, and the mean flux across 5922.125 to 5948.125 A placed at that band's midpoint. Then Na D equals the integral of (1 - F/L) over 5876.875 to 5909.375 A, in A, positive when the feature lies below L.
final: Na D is 2.24 A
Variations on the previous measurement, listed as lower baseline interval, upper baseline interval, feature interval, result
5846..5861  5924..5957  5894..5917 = 0.8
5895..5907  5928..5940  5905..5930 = -0.8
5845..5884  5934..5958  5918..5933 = 0.0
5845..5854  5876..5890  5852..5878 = -0.4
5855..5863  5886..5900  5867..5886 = -1.5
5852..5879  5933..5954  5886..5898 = 1.9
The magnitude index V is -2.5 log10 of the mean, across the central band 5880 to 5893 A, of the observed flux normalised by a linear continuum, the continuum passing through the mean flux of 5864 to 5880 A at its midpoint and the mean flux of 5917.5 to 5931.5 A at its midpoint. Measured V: 0.104 mag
